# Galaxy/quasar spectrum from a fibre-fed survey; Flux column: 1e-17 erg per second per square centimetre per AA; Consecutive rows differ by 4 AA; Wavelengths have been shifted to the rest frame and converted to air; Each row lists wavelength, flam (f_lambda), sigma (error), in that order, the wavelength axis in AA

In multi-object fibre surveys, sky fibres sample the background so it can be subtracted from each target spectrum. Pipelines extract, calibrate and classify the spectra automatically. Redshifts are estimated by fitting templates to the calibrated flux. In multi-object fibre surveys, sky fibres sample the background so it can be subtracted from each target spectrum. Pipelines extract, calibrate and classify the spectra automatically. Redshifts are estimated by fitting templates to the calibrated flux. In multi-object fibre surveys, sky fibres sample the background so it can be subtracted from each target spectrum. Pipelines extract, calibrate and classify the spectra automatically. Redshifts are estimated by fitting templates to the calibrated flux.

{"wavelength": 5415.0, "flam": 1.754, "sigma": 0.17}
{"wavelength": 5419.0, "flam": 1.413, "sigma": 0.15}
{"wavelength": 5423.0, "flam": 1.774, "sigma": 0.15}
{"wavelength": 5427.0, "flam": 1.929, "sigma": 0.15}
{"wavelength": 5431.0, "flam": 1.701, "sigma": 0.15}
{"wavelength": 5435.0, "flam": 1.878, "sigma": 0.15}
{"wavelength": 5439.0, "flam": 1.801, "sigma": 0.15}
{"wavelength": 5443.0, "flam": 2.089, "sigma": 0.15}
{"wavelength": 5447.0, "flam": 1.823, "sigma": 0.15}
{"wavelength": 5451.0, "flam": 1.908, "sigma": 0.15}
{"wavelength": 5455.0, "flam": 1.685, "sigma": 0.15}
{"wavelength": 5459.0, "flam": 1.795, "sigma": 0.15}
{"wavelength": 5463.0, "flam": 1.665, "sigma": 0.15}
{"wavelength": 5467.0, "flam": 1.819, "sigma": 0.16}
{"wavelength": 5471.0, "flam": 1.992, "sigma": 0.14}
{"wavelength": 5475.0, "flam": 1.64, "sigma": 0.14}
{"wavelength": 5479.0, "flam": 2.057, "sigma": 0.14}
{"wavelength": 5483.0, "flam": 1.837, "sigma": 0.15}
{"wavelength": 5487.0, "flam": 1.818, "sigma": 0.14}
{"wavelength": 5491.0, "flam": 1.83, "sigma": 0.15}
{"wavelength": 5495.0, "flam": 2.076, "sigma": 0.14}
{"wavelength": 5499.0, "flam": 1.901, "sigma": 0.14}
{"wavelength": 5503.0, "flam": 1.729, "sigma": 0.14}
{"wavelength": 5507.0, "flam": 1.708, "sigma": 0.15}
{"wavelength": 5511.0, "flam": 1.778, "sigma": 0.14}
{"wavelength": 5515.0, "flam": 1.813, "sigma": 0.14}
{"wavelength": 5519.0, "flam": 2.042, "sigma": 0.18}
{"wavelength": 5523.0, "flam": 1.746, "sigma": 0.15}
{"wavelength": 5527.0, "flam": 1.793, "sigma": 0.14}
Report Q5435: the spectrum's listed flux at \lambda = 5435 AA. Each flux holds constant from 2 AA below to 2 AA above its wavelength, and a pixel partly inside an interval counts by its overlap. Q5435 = 1.878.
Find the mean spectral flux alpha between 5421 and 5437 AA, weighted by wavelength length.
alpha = 1.82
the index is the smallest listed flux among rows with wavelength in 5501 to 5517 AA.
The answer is 1.708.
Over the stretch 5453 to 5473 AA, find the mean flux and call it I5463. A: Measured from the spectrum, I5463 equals 1.79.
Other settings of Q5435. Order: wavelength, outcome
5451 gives 1.908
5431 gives 1.701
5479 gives 2.057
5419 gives 1.413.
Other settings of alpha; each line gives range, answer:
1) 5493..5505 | 1.9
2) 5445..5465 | 1.78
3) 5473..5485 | 1.84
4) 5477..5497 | 1.92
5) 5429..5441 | 1.79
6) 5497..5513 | 1.78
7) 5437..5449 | 1.9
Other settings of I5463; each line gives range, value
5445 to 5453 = 1.87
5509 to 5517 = 1.8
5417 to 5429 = 1.71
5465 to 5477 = 1.82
